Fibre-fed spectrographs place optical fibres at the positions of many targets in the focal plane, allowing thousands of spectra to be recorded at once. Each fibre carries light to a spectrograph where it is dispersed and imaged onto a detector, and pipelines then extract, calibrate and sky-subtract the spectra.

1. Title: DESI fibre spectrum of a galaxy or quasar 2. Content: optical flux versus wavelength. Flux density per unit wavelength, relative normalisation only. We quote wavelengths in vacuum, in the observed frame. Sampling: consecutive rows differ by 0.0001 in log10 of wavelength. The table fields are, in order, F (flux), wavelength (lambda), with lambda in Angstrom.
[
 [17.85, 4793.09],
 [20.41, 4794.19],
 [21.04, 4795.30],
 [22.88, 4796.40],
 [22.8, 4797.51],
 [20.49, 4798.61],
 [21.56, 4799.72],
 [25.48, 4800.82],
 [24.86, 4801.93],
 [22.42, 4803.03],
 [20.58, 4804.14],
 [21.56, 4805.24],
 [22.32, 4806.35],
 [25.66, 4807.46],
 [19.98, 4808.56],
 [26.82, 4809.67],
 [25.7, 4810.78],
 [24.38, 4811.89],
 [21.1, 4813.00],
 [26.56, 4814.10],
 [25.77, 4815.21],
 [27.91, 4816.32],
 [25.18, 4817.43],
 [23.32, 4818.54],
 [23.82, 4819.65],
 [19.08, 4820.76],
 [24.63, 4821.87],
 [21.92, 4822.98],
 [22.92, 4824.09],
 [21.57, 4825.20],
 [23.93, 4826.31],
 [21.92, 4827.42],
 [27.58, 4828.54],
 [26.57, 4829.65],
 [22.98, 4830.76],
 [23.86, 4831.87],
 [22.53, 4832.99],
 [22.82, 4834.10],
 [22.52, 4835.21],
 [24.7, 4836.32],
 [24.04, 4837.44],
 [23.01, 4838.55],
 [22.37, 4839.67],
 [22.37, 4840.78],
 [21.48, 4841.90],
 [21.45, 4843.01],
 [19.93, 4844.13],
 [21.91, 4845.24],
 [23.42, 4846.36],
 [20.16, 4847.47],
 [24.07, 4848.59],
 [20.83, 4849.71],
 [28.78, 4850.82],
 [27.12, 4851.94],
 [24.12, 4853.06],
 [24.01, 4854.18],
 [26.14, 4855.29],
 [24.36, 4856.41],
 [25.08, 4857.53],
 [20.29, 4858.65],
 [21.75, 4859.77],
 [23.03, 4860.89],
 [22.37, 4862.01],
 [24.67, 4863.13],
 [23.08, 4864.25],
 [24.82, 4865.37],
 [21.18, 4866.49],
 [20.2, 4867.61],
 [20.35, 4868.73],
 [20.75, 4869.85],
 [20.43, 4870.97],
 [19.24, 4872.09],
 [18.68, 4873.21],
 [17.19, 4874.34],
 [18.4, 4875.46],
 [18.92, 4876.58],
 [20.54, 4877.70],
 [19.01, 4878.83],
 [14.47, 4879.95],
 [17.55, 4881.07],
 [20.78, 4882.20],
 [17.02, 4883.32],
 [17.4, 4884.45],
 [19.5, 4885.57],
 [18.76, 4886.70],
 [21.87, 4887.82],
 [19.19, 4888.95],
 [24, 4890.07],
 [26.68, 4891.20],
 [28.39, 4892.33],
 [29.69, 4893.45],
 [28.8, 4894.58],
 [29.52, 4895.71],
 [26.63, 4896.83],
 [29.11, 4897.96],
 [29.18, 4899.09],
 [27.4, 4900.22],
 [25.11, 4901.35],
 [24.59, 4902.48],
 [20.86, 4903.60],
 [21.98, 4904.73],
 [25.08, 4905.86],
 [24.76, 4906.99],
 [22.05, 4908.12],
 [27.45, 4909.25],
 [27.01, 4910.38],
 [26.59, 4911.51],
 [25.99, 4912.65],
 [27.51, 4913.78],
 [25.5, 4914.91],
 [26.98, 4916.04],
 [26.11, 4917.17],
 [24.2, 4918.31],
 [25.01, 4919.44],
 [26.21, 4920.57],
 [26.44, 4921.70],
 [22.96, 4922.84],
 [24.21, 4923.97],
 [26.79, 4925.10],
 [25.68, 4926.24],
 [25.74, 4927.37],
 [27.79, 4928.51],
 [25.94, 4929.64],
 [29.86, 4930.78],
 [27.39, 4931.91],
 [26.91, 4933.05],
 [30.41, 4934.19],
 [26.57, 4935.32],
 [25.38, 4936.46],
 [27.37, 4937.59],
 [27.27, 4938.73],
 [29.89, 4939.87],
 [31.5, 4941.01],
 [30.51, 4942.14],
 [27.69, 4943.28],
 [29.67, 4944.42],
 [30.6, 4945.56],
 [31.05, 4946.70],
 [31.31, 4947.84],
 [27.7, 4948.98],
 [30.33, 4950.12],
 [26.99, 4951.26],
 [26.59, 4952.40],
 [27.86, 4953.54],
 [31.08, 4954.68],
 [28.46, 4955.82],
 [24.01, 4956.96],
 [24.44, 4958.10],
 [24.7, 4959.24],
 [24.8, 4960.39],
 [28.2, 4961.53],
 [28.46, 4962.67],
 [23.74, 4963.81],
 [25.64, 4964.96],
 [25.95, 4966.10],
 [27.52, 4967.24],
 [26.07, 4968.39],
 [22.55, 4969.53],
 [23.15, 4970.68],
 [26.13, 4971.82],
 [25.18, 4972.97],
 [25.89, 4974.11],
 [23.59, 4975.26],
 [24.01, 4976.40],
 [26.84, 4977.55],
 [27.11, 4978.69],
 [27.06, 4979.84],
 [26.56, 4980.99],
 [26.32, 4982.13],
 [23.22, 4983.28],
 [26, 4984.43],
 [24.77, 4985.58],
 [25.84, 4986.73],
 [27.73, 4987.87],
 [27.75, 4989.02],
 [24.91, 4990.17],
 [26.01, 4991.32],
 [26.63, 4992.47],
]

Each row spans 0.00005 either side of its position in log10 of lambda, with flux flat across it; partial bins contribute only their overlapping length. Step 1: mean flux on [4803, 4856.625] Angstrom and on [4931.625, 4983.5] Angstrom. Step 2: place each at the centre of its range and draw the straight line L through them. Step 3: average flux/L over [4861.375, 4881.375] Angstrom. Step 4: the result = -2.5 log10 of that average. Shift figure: 0.22 mag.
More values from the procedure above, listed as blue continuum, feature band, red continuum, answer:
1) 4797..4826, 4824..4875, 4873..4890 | -0.09 mag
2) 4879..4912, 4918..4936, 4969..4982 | -0.09 mag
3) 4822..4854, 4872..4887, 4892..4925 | 0.33 mag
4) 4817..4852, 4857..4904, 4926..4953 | 0.14 mag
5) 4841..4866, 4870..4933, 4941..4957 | 0.10 mag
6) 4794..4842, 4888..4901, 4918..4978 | -0.06 mag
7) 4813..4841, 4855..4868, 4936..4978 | 0.07 mag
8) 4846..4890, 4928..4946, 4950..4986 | -0.16 mag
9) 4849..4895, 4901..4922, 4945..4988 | -0.06 mag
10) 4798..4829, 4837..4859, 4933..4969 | 0.06 mag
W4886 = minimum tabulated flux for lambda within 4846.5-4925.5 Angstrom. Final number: 14.47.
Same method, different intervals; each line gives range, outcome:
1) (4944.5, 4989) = 22.55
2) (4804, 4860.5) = 19.08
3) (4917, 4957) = 22.96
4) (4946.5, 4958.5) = 24.01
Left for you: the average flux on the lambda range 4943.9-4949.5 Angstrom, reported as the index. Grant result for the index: 30.1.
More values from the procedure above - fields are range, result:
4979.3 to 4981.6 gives 26.8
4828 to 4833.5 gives 24.7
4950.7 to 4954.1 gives 27.2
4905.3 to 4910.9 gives 25.3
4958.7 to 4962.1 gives 25.9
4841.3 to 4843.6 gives 21.4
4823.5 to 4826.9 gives 22.8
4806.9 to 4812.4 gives 24.5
